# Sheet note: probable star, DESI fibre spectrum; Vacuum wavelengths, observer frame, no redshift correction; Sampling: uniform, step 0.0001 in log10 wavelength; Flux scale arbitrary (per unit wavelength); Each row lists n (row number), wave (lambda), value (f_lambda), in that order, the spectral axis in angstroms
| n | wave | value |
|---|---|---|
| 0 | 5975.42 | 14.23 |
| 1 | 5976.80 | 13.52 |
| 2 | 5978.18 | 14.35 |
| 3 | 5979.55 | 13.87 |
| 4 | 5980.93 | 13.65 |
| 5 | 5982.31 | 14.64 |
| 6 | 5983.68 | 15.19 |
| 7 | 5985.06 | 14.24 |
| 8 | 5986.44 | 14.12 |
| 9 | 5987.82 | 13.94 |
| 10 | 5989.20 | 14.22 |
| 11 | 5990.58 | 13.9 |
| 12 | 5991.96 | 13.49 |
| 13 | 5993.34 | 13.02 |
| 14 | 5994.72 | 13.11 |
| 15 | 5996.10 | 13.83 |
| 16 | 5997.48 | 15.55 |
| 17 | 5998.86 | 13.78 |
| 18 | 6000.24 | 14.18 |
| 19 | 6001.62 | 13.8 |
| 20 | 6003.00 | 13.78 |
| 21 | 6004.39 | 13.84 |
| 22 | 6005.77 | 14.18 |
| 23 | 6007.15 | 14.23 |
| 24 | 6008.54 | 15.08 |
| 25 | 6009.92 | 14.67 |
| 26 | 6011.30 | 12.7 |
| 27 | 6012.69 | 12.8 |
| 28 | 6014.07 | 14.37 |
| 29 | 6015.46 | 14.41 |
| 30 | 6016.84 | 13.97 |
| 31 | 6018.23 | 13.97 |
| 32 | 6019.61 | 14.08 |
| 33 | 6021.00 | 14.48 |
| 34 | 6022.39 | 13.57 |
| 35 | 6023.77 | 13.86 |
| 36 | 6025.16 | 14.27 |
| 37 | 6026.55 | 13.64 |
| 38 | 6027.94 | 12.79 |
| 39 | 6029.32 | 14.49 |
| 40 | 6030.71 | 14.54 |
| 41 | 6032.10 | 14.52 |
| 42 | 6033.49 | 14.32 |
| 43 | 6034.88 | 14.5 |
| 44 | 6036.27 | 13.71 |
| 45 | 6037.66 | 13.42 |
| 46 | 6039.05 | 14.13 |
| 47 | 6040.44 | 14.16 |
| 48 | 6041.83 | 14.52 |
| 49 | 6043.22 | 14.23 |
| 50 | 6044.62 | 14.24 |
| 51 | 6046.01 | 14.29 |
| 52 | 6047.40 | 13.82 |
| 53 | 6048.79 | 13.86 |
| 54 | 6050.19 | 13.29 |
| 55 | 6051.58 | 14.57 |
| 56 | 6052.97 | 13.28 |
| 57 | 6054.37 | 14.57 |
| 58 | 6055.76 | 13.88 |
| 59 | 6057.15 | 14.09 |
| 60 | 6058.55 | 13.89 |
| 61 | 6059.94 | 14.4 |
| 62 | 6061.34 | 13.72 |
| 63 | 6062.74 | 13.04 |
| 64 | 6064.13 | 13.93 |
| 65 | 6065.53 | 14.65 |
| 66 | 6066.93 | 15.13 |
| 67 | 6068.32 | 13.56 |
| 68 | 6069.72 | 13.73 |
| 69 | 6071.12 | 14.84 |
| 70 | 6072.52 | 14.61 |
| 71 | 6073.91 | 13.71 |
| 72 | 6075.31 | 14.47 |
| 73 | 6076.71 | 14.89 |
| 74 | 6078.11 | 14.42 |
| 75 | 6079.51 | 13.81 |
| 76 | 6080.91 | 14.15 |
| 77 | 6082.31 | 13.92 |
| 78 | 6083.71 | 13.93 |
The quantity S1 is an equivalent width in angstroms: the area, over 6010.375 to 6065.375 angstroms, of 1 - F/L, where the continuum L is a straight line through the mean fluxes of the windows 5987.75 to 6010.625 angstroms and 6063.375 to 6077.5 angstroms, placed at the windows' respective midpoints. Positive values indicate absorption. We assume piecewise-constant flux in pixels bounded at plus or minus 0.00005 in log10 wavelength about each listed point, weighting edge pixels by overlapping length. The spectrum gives 0.94 angstroms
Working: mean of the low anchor 14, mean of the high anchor 14.4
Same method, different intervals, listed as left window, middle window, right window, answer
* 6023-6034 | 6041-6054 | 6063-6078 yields 0.1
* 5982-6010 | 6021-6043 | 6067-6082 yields 0.2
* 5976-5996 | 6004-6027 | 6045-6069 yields -0.1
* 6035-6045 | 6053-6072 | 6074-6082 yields 0.1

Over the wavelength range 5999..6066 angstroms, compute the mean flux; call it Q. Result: 14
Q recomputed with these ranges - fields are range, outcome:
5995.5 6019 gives 14.1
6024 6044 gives 14.1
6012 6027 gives 14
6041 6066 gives 14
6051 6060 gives 14.1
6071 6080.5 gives 14.4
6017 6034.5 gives 14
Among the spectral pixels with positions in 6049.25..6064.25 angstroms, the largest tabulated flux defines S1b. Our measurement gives 14.57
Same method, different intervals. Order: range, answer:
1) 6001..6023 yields 15.08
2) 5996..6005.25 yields 15.55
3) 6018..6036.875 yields 14.54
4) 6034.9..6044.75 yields 14.52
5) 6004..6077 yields 15.13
